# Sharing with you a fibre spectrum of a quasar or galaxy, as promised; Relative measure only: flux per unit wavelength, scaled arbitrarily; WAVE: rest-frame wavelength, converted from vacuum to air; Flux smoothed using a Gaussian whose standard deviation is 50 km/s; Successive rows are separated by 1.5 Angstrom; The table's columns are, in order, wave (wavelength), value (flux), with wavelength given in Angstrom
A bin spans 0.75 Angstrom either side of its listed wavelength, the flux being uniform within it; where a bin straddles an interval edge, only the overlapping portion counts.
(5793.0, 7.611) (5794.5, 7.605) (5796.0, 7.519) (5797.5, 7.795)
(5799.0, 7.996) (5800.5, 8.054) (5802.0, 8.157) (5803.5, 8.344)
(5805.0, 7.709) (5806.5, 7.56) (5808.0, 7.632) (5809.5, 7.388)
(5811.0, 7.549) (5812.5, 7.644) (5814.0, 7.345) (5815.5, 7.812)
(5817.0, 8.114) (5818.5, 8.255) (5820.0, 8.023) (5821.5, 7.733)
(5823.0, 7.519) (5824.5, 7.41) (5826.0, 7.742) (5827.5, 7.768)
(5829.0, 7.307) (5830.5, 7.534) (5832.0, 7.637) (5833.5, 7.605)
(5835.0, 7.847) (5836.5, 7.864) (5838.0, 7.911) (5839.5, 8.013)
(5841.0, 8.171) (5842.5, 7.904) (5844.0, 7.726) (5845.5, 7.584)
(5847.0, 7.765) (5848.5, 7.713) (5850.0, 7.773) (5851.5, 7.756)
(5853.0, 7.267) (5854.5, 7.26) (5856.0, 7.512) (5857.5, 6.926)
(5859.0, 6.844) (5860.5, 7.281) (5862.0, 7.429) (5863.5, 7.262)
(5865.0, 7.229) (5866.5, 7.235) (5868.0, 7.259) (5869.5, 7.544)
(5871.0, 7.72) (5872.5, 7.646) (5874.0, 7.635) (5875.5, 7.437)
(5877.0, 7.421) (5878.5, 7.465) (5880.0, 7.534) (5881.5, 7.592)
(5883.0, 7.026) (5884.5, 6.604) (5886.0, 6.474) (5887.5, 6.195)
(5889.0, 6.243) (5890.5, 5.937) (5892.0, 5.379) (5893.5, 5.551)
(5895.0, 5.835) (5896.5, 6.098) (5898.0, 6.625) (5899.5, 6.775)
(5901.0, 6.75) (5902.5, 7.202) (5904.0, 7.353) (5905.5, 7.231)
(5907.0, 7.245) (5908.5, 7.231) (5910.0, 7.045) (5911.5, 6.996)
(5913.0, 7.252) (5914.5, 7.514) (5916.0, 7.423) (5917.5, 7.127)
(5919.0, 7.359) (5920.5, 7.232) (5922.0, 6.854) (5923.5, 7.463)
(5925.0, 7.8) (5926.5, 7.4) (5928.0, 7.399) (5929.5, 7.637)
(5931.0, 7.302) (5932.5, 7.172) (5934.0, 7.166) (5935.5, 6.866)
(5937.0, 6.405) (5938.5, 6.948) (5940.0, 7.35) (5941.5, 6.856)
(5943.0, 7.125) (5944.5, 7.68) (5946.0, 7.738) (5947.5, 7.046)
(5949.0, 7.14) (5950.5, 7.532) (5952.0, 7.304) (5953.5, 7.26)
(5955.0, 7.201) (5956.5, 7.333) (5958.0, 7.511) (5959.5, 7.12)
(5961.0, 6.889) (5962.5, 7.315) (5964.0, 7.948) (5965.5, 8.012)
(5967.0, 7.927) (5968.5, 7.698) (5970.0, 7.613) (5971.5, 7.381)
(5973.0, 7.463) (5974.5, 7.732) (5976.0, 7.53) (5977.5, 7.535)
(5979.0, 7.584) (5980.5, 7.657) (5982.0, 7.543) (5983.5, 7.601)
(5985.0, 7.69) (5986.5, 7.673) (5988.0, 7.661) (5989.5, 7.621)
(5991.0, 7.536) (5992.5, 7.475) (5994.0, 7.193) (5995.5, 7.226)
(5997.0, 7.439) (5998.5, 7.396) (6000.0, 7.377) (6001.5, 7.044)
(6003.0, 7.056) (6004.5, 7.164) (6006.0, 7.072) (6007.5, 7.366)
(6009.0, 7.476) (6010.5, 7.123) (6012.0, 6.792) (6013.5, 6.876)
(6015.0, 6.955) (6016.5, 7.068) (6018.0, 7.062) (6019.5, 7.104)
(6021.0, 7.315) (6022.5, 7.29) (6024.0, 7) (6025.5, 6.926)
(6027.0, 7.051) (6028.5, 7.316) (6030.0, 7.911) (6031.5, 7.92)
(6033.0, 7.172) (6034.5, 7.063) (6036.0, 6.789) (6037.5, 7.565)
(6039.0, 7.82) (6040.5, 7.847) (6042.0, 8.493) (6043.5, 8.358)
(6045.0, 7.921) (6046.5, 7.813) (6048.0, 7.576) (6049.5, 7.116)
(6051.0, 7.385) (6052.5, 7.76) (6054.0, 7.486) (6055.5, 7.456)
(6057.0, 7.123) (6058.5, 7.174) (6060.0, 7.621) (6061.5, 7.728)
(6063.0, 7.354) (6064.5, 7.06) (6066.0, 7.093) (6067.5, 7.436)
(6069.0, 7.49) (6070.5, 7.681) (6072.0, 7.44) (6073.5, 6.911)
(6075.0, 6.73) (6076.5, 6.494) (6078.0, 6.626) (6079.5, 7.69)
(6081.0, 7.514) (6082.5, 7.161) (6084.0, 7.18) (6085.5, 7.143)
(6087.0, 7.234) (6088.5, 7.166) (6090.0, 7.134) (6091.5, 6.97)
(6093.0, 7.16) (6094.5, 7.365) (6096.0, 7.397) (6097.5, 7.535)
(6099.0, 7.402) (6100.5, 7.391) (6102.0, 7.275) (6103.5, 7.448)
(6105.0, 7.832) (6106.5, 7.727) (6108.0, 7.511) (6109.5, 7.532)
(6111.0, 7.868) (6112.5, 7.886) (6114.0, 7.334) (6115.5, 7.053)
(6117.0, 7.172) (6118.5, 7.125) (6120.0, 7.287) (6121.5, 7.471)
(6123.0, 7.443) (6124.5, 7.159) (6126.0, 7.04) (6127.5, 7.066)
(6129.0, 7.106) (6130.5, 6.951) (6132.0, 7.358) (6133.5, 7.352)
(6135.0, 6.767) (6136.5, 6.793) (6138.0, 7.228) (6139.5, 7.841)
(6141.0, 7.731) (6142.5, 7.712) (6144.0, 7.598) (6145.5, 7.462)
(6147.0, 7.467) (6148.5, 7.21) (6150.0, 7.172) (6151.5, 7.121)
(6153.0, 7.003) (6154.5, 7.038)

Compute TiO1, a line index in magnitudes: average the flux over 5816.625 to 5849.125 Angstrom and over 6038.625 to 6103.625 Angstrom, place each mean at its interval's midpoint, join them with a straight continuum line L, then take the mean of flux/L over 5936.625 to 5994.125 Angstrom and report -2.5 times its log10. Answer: 0.02 mag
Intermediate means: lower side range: 7.78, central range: 7.44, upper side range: 7.39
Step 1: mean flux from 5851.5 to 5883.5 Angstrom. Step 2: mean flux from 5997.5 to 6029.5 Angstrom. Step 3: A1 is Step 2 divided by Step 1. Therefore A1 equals 0.97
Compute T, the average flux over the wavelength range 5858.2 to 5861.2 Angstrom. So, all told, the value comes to 7.06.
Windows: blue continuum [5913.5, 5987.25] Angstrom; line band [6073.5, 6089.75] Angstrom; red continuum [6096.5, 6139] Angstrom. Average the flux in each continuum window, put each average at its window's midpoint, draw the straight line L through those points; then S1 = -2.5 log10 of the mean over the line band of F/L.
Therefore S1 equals 0.04 mag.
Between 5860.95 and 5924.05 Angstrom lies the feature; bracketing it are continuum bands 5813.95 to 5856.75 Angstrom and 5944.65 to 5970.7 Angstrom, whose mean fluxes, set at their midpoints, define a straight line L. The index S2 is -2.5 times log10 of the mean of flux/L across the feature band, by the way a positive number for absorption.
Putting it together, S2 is 0.09 mag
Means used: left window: 7.73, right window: 7.45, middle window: 7.01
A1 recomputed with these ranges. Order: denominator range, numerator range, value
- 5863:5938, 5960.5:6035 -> 1.05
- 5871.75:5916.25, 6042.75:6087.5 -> 1.07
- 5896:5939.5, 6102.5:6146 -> 1.03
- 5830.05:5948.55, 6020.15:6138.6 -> 1.02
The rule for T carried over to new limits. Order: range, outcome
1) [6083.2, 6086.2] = 7.16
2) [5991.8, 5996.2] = 7.3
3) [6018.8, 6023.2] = 7.24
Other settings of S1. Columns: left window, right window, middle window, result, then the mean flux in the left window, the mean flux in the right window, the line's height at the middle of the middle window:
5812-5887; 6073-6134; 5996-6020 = 0.03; 7.54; 7.27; 7.37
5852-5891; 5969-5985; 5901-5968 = 0.02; 7.16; 7.57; 7.41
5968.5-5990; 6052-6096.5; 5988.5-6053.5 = 0.01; 7.6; 7.26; 7.45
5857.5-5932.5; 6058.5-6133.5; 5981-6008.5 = -0.03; 7.06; 7.3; 7.18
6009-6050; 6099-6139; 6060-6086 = 0.02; 7.38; 7.32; 7.35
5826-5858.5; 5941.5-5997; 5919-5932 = 0.02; 7.65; 7.48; 7.54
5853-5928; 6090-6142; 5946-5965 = -0.03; 7.06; 7.34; 7.14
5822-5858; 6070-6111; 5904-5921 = 0.04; 7.65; 7.29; 7.55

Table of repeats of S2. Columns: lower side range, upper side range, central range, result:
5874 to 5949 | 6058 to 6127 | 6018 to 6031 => -0.006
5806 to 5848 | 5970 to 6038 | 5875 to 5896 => 0.152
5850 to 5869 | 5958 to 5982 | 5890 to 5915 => 0.107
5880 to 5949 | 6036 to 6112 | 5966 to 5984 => -0.069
